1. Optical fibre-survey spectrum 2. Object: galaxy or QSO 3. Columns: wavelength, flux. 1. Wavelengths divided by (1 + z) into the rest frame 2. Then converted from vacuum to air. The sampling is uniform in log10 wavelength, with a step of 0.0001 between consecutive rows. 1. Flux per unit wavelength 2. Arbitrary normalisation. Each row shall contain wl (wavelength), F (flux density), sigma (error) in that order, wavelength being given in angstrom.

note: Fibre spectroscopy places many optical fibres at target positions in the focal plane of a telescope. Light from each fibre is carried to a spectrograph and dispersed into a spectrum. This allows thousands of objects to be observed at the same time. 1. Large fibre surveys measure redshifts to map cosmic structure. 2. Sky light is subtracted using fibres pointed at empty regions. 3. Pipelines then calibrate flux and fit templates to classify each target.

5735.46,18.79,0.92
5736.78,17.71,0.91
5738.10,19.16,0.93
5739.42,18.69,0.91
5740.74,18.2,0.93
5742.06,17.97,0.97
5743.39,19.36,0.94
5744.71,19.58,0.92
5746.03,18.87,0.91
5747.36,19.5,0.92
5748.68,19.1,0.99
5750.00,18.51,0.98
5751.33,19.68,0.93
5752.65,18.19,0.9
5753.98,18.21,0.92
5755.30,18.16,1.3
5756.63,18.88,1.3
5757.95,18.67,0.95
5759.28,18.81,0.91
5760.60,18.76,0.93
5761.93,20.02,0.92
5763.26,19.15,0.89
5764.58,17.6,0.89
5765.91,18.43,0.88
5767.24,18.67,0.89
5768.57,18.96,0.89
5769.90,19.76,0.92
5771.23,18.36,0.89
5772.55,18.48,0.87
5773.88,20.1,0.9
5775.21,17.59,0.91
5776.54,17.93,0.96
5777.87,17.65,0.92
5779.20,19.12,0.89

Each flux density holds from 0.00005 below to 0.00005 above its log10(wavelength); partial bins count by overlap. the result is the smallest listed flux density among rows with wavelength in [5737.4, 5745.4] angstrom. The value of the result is 17.97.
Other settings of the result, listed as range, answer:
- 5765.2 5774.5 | 18.36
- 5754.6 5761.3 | 18.16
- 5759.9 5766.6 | 17.6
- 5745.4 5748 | 18.87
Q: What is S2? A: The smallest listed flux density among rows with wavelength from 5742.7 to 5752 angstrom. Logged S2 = 18.51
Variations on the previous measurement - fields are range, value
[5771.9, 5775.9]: 17.59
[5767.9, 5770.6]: 18.96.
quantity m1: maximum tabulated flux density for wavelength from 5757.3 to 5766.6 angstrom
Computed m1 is 20.02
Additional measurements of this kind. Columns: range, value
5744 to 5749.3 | 19.58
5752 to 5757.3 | 18.88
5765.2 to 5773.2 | 19.76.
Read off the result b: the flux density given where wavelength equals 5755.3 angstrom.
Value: 18.16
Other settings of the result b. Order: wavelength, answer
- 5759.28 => 18.81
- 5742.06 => 17.97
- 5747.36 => 19.5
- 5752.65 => 18.19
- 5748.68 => 19.1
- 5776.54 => 17.93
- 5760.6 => 18.76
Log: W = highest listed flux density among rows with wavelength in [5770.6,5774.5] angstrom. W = 20.1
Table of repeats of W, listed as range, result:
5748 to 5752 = 19.68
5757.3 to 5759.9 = 18.81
